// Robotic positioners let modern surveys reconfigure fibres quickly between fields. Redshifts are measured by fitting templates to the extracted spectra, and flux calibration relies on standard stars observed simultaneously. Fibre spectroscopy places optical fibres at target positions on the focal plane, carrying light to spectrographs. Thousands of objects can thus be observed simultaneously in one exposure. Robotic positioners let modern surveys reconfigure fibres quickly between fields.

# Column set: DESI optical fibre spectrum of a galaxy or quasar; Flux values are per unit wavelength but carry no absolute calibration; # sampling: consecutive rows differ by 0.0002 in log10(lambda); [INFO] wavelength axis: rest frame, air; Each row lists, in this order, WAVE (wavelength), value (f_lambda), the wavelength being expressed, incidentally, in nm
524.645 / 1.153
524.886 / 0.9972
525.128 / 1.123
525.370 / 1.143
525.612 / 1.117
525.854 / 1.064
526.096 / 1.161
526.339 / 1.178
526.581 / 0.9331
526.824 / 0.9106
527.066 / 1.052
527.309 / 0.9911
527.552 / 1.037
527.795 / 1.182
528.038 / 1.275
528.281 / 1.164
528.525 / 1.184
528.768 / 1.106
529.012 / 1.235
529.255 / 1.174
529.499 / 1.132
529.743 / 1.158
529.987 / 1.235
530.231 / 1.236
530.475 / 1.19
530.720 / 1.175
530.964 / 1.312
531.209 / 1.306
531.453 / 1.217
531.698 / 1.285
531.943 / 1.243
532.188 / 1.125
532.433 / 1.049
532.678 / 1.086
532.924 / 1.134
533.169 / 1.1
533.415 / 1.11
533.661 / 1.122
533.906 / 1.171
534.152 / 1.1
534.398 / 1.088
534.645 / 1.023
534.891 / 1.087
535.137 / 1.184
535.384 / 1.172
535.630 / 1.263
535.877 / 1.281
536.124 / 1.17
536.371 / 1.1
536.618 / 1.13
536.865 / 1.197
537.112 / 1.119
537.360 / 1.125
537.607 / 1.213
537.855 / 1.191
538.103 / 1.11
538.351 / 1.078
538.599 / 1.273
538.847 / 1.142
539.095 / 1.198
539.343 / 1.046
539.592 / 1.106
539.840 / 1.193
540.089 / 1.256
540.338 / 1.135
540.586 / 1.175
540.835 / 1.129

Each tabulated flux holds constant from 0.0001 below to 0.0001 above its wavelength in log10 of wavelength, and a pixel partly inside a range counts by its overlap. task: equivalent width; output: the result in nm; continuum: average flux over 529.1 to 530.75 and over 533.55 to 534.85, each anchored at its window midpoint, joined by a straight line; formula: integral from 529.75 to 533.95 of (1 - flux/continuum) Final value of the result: -0.12 nm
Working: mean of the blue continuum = 1.19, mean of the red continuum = 1.1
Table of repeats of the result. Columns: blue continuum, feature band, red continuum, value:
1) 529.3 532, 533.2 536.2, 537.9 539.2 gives 0.12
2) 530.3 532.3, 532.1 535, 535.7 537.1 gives 0.26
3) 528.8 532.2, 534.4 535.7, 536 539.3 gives 0.05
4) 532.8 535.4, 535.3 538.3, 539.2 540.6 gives -0.10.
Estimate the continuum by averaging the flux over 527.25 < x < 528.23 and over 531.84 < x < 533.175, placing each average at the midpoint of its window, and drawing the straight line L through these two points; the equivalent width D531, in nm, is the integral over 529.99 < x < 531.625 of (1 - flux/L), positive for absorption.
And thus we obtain -0.17 nm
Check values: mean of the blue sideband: 1.13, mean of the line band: 1.24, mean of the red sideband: 1.12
